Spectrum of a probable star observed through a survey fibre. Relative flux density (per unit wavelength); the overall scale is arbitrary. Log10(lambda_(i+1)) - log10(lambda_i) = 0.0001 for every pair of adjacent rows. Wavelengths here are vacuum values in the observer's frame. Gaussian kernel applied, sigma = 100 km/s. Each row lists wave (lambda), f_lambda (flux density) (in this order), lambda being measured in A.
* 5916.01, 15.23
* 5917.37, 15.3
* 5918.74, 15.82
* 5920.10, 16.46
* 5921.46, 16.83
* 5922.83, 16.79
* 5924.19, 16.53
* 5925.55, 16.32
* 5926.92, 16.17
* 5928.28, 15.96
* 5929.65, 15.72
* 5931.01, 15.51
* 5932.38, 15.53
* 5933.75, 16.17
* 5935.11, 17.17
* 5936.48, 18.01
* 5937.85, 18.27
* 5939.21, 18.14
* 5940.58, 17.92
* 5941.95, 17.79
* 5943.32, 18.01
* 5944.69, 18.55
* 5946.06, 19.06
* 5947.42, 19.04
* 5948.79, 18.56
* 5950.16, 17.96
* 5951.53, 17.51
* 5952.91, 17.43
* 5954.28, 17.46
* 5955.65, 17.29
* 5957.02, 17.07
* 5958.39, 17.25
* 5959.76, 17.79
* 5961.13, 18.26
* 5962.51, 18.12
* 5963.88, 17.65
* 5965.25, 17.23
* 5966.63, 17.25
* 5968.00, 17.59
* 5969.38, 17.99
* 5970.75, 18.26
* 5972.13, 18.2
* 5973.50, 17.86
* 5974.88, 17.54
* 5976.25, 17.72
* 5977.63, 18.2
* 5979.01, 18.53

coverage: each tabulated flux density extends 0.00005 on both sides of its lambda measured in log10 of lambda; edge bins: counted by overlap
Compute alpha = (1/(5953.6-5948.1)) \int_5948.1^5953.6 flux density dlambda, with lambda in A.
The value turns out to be 17.8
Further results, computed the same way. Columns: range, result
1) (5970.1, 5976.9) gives 17.9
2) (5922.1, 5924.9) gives 16.7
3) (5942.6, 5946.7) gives 18.5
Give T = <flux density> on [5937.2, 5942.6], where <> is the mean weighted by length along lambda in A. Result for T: 18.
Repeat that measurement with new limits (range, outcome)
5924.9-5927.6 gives 16.2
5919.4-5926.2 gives 16.6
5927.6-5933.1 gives 15.7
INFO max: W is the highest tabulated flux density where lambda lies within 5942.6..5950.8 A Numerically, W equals 19.06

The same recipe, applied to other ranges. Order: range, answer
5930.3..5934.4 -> 16.17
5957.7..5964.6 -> 18.26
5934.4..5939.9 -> 18.27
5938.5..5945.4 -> 18.55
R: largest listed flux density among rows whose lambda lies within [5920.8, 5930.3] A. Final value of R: 16.83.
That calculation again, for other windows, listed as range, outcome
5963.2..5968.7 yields 17.65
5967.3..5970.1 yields 17.99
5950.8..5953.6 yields 17.51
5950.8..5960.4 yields 17.79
